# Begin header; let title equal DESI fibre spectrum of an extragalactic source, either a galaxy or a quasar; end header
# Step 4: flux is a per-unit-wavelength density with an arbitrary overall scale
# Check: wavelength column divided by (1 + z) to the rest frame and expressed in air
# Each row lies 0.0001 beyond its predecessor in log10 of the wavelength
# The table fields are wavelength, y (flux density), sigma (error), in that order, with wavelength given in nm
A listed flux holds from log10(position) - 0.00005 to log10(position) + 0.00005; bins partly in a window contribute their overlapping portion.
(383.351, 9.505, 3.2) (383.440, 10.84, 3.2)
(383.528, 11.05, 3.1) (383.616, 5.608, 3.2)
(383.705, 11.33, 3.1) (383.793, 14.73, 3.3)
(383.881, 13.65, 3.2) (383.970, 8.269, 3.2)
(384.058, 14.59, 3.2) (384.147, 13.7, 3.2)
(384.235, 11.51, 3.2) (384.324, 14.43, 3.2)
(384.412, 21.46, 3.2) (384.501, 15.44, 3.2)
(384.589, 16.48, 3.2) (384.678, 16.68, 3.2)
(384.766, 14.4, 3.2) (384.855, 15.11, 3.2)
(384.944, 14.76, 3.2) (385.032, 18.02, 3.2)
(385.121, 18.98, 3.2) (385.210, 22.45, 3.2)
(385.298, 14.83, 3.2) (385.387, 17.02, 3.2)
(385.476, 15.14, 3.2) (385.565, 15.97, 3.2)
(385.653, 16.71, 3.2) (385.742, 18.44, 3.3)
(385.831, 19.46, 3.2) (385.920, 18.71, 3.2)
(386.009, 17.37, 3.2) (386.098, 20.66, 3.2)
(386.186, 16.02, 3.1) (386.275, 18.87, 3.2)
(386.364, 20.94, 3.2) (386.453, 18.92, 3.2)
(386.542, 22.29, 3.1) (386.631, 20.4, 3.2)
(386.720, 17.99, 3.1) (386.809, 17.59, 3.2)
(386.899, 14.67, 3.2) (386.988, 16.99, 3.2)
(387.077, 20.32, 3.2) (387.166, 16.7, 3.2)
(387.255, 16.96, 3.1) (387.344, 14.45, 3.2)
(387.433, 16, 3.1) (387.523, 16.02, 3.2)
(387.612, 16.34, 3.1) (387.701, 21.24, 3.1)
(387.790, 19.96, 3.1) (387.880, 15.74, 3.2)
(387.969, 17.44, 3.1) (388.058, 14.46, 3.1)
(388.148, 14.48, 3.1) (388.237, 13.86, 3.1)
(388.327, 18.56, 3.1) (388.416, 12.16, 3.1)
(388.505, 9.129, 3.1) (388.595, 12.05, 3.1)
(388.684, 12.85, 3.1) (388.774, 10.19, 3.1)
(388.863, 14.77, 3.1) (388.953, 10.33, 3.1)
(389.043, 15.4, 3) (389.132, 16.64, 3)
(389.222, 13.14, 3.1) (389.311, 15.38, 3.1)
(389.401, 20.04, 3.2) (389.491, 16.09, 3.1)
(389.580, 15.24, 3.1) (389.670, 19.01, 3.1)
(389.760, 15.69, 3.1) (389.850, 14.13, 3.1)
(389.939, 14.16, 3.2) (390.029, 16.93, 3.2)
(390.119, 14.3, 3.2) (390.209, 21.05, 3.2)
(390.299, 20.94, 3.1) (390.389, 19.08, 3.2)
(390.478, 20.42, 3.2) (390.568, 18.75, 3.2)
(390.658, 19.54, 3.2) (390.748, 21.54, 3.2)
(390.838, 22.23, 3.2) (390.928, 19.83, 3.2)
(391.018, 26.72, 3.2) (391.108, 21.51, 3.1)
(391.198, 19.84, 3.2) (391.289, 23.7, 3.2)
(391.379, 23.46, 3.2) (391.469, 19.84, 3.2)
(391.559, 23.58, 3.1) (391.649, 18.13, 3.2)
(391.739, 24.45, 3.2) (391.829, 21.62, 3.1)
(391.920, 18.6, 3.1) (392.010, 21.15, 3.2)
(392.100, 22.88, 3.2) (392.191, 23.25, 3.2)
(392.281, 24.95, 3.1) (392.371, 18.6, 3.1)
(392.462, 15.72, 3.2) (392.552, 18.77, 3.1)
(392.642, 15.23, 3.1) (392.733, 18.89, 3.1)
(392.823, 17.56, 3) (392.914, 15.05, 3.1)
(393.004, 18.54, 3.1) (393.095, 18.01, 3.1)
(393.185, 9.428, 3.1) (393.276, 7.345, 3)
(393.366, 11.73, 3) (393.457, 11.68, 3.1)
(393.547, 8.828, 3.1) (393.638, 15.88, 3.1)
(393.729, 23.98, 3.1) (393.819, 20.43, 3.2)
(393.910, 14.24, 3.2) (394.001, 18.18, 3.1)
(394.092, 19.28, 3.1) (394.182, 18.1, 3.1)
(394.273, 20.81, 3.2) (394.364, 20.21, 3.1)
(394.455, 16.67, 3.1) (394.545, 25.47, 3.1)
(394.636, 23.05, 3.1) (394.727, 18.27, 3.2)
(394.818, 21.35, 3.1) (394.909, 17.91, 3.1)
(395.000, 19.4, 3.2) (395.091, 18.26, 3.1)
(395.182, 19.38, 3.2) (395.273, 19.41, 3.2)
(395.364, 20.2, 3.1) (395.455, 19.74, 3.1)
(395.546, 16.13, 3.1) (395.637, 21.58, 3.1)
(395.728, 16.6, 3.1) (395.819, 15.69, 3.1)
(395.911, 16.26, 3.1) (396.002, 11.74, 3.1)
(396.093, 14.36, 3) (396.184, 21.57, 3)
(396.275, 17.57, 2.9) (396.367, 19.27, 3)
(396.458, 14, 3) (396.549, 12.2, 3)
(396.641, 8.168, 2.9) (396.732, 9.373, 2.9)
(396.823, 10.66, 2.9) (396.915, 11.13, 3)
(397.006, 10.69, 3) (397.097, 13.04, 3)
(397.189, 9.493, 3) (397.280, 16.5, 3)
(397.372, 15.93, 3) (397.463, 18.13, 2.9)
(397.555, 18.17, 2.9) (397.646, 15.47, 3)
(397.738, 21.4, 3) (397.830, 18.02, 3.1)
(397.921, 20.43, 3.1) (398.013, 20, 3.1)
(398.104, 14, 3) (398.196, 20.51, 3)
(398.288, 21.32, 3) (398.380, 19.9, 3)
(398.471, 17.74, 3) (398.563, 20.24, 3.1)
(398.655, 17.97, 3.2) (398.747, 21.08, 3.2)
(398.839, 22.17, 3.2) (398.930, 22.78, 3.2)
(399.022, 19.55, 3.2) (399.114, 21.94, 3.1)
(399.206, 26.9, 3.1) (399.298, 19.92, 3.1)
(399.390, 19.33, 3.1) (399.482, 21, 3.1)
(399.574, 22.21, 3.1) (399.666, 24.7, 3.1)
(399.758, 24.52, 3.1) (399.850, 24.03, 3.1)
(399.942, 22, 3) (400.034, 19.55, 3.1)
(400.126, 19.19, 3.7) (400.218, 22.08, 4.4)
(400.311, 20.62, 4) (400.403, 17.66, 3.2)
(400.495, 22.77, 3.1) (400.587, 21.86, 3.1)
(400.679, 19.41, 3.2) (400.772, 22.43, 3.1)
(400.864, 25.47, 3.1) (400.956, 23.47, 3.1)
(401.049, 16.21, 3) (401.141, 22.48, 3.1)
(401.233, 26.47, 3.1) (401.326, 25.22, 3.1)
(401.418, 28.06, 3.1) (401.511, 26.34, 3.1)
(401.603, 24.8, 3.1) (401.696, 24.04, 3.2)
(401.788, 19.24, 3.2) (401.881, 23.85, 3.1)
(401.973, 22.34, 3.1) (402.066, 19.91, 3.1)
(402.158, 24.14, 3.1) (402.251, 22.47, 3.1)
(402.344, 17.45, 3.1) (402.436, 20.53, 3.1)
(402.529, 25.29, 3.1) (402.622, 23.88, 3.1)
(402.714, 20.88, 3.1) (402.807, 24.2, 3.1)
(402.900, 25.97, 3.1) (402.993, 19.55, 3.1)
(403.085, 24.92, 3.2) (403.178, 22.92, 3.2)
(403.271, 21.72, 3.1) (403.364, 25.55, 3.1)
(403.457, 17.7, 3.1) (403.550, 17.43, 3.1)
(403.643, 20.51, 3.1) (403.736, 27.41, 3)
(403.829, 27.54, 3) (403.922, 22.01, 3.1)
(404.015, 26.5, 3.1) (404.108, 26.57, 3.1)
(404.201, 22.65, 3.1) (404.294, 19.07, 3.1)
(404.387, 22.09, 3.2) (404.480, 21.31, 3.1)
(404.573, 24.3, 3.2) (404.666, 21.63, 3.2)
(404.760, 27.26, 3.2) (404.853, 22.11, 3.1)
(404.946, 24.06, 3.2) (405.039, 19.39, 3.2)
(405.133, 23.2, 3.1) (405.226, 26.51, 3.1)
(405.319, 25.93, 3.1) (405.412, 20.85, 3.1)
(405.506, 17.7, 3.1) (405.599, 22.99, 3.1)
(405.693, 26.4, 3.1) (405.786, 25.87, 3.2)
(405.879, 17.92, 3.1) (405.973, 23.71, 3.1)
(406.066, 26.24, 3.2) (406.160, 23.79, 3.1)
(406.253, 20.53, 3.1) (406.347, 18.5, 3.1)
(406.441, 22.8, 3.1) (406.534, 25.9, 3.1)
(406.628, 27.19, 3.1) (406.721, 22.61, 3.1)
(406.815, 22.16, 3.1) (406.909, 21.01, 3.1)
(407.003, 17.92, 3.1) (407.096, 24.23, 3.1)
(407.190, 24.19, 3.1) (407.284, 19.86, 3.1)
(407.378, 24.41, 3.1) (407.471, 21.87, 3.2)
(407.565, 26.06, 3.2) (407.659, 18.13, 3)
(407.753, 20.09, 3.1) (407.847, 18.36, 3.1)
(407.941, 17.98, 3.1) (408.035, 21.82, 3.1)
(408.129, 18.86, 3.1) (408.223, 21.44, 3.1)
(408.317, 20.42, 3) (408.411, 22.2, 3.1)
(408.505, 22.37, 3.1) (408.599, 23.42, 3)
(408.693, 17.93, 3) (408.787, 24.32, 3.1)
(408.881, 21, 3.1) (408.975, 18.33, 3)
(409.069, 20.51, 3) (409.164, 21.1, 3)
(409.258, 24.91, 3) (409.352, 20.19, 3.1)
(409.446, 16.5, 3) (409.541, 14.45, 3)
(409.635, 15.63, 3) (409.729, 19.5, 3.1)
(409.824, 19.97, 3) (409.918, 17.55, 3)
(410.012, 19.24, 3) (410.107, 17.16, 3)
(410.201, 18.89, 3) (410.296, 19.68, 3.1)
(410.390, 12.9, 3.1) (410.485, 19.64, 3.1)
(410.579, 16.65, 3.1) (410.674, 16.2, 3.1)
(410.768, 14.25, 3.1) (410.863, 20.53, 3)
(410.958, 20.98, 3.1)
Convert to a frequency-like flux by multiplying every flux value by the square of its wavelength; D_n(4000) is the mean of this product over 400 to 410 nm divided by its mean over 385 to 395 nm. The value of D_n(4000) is 1.33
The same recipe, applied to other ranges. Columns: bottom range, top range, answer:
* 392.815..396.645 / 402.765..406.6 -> 1.41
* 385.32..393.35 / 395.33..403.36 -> 1.18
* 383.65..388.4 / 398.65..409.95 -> 1.45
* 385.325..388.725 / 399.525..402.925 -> 1.43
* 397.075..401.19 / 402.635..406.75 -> 1.18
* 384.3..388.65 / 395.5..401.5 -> 1.19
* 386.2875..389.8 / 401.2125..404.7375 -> 1.54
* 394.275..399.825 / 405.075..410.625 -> 1.22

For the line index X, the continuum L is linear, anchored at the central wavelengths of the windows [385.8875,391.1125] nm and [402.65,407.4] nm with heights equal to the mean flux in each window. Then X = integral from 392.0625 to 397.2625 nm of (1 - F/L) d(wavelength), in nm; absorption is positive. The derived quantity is 0.667 nm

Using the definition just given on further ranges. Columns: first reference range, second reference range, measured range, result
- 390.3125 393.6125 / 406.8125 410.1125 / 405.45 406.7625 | -0.181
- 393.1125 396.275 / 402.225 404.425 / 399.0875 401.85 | -0.198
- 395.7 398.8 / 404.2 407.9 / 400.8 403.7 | -0.437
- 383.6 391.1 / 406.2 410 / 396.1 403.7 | -0.356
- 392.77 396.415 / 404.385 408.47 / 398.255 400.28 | -0.206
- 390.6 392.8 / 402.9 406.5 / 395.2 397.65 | 0.713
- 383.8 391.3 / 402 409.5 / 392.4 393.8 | 0.248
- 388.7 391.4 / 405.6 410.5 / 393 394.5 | 0.204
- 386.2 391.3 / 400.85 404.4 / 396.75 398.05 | 0.334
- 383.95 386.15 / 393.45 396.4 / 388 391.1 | 0.151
